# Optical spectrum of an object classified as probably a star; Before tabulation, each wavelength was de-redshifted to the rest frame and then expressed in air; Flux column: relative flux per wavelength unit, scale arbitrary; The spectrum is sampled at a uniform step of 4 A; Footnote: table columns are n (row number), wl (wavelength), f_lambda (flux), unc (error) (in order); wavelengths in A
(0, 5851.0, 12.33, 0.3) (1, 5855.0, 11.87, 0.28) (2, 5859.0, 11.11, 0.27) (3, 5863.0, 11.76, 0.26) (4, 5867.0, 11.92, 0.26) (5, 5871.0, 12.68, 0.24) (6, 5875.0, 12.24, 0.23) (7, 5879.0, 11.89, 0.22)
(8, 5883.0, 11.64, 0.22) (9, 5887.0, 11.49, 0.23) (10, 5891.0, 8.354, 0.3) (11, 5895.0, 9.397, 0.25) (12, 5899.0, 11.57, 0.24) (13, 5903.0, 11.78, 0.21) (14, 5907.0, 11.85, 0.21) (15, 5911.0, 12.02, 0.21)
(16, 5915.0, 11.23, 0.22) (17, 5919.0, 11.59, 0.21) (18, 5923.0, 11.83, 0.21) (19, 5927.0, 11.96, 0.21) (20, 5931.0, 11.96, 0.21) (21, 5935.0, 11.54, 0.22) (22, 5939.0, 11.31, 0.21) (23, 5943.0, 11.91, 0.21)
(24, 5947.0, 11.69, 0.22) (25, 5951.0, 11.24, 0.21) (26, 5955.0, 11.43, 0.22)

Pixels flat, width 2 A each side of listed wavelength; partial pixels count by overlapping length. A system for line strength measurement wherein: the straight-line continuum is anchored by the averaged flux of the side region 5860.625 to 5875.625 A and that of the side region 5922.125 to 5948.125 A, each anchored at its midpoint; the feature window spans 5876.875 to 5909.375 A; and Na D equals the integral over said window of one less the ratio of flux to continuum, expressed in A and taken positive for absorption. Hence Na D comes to 2.61 A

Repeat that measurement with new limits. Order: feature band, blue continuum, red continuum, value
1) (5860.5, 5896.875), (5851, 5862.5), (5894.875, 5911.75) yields 1.0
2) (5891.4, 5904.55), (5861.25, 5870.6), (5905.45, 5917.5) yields 1.3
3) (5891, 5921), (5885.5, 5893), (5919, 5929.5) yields -1.0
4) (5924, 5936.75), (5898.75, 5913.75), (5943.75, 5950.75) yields -0.1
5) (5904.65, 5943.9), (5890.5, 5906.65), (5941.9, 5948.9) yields -1.6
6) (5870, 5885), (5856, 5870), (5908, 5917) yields -0.5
